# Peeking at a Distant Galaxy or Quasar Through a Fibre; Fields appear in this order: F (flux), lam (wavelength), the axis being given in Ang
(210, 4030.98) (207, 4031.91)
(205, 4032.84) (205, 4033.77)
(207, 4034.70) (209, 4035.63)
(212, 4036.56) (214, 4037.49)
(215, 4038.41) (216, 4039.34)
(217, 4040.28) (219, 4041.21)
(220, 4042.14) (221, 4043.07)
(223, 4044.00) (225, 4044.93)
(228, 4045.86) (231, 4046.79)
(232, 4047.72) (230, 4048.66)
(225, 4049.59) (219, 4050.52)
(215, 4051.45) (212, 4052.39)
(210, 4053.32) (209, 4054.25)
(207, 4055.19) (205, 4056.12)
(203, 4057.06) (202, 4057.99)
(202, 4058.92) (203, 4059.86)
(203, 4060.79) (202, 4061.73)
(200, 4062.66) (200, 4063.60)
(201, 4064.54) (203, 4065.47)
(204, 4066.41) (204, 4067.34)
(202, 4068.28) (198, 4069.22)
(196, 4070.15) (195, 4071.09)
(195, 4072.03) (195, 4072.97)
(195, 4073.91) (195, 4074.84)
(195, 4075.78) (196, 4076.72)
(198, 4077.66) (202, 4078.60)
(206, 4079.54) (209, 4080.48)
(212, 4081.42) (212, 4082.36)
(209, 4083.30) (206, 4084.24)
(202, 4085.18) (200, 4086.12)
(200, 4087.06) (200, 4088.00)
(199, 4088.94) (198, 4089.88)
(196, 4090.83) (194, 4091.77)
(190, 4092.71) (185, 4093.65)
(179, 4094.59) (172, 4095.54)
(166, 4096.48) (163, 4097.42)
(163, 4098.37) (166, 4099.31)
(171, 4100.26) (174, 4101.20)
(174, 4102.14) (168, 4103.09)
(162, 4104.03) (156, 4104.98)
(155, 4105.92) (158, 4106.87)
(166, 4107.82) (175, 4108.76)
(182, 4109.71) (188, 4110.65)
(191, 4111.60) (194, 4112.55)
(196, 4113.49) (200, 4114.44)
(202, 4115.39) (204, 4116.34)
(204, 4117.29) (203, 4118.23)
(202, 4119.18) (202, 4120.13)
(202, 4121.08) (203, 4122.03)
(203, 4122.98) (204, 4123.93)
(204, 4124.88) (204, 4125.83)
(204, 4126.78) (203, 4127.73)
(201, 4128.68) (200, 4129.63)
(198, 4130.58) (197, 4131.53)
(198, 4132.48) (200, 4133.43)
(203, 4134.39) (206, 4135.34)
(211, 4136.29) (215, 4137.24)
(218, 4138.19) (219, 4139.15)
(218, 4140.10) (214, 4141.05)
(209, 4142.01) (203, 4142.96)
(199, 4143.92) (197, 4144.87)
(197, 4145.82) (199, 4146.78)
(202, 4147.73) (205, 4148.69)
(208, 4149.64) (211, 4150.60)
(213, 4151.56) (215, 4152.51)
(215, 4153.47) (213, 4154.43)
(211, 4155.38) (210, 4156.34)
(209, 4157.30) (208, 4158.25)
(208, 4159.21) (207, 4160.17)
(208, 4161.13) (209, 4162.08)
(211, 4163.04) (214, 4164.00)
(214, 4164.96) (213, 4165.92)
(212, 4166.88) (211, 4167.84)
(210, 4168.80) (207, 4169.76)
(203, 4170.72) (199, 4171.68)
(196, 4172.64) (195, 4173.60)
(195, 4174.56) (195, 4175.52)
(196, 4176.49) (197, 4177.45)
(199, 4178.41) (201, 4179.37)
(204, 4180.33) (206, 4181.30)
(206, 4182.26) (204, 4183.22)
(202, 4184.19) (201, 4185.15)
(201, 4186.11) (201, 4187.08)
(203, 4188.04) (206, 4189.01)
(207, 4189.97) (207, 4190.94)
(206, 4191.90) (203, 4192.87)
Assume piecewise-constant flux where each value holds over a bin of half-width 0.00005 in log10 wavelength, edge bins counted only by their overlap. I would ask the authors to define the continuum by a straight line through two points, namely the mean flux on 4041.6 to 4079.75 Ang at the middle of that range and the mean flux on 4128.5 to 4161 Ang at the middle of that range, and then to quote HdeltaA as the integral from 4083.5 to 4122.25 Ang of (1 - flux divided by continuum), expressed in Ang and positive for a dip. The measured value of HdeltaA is 4.04 Ang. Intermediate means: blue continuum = 208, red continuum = 207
